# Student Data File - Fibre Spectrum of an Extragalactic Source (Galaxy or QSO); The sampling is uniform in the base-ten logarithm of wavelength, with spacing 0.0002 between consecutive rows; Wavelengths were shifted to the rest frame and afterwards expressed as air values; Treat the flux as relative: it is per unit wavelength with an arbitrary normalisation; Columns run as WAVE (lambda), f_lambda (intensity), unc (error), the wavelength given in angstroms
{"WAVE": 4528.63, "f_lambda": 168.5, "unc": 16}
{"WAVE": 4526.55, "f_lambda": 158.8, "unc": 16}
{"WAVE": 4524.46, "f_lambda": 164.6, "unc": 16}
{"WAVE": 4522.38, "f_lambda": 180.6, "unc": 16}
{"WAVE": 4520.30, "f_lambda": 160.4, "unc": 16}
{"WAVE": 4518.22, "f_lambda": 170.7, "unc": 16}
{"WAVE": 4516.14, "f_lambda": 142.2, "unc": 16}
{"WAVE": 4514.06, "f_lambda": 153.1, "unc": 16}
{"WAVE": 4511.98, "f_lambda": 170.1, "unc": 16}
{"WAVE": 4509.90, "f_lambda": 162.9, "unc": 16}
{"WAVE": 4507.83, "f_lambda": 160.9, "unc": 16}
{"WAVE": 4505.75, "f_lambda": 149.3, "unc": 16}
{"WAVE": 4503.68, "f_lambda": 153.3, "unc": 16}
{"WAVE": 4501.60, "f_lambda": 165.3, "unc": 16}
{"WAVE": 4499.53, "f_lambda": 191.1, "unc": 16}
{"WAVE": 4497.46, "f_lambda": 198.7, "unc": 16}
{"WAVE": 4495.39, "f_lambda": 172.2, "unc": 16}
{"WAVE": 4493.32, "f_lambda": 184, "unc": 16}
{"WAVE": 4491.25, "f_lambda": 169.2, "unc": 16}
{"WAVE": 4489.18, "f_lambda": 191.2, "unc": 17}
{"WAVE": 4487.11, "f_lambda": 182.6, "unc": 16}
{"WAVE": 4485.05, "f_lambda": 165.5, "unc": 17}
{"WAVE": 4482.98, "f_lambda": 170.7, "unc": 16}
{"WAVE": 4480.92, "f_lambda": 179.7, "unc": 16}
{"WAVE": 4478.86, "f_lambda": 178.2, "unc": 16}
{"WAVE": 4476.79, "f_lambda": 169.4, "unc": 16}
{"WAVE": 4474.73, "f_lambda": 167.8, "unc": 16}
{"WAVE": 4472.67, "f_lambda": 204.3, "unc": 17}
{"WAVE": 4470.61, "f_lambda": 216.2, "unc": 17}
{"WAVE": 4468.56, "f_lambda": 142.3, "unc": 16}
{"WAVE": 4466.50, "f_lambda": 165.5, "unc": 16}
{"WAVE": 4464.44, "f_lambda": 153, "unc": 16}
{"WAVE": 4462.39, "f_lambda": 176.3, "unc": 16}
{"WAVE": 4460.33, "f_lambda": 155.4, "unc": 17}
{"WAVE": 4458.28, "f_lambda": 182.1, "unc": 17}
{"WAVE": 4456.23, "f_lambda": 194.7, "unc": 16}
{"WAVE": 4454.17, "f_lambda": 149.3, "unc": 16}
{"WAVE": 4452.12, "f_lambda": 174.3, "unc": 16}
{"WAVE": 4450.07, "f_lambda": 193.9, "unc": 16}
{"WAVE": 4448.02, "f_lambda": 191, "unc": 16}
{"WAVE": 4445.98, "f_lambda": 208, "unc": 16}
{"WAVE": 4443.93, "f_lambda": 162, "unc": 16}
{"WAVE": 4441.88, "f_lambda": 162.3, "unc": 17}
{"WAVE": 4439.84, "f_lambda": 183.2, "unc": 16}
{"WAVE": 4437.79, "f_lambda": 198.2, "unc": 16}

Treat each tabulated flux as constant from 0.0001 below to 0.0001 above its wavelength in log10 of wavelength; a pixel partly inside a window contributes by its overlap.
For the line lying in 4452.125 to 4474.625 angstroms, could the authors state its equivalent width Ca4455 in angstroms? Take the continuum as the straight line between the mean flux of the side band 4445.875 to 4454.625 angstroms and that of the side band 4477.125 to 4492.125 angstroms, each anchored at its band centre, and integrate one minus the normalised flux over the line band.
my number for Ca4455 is 0.85 angstroms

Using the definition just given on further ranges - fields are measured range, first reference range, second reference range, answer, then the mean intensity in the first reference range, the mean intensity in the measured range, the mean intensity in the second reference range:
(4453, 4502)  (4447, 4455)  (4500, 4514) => -1.9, 178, 176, 161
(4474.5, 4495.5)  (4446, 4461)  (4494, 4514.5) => -0.4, 180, 176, 168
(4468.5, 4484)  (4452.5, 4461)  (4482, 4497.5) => -0.5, 171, 181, 178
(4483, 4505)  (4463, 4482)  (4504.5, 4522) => -1.3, 175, 177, 160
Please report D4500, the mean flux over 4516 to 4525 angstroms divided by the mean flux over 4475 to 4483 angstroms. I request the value 0.95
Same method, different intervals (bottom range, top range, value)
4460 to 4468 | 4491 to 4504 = 1.10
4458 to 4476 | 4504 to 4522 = 0.92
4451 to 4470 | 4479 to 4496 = 1.06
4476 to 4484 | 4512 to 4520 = 0.90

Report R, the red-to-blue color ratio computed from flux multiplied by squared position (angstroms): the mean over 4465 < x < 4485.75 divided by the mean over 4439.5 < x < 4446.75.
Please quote 1.0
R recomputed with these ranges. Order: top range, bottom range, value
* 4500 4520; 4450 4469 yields 0.97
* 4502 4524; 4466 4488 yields 0.92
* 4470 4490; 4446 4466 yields 1.04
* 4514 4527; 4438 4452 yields 0.91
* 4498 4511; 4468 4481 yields 0.92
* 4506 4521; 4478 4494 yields 0.91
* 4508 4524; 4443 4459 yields 0.92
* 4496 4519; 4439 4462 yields 0.95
